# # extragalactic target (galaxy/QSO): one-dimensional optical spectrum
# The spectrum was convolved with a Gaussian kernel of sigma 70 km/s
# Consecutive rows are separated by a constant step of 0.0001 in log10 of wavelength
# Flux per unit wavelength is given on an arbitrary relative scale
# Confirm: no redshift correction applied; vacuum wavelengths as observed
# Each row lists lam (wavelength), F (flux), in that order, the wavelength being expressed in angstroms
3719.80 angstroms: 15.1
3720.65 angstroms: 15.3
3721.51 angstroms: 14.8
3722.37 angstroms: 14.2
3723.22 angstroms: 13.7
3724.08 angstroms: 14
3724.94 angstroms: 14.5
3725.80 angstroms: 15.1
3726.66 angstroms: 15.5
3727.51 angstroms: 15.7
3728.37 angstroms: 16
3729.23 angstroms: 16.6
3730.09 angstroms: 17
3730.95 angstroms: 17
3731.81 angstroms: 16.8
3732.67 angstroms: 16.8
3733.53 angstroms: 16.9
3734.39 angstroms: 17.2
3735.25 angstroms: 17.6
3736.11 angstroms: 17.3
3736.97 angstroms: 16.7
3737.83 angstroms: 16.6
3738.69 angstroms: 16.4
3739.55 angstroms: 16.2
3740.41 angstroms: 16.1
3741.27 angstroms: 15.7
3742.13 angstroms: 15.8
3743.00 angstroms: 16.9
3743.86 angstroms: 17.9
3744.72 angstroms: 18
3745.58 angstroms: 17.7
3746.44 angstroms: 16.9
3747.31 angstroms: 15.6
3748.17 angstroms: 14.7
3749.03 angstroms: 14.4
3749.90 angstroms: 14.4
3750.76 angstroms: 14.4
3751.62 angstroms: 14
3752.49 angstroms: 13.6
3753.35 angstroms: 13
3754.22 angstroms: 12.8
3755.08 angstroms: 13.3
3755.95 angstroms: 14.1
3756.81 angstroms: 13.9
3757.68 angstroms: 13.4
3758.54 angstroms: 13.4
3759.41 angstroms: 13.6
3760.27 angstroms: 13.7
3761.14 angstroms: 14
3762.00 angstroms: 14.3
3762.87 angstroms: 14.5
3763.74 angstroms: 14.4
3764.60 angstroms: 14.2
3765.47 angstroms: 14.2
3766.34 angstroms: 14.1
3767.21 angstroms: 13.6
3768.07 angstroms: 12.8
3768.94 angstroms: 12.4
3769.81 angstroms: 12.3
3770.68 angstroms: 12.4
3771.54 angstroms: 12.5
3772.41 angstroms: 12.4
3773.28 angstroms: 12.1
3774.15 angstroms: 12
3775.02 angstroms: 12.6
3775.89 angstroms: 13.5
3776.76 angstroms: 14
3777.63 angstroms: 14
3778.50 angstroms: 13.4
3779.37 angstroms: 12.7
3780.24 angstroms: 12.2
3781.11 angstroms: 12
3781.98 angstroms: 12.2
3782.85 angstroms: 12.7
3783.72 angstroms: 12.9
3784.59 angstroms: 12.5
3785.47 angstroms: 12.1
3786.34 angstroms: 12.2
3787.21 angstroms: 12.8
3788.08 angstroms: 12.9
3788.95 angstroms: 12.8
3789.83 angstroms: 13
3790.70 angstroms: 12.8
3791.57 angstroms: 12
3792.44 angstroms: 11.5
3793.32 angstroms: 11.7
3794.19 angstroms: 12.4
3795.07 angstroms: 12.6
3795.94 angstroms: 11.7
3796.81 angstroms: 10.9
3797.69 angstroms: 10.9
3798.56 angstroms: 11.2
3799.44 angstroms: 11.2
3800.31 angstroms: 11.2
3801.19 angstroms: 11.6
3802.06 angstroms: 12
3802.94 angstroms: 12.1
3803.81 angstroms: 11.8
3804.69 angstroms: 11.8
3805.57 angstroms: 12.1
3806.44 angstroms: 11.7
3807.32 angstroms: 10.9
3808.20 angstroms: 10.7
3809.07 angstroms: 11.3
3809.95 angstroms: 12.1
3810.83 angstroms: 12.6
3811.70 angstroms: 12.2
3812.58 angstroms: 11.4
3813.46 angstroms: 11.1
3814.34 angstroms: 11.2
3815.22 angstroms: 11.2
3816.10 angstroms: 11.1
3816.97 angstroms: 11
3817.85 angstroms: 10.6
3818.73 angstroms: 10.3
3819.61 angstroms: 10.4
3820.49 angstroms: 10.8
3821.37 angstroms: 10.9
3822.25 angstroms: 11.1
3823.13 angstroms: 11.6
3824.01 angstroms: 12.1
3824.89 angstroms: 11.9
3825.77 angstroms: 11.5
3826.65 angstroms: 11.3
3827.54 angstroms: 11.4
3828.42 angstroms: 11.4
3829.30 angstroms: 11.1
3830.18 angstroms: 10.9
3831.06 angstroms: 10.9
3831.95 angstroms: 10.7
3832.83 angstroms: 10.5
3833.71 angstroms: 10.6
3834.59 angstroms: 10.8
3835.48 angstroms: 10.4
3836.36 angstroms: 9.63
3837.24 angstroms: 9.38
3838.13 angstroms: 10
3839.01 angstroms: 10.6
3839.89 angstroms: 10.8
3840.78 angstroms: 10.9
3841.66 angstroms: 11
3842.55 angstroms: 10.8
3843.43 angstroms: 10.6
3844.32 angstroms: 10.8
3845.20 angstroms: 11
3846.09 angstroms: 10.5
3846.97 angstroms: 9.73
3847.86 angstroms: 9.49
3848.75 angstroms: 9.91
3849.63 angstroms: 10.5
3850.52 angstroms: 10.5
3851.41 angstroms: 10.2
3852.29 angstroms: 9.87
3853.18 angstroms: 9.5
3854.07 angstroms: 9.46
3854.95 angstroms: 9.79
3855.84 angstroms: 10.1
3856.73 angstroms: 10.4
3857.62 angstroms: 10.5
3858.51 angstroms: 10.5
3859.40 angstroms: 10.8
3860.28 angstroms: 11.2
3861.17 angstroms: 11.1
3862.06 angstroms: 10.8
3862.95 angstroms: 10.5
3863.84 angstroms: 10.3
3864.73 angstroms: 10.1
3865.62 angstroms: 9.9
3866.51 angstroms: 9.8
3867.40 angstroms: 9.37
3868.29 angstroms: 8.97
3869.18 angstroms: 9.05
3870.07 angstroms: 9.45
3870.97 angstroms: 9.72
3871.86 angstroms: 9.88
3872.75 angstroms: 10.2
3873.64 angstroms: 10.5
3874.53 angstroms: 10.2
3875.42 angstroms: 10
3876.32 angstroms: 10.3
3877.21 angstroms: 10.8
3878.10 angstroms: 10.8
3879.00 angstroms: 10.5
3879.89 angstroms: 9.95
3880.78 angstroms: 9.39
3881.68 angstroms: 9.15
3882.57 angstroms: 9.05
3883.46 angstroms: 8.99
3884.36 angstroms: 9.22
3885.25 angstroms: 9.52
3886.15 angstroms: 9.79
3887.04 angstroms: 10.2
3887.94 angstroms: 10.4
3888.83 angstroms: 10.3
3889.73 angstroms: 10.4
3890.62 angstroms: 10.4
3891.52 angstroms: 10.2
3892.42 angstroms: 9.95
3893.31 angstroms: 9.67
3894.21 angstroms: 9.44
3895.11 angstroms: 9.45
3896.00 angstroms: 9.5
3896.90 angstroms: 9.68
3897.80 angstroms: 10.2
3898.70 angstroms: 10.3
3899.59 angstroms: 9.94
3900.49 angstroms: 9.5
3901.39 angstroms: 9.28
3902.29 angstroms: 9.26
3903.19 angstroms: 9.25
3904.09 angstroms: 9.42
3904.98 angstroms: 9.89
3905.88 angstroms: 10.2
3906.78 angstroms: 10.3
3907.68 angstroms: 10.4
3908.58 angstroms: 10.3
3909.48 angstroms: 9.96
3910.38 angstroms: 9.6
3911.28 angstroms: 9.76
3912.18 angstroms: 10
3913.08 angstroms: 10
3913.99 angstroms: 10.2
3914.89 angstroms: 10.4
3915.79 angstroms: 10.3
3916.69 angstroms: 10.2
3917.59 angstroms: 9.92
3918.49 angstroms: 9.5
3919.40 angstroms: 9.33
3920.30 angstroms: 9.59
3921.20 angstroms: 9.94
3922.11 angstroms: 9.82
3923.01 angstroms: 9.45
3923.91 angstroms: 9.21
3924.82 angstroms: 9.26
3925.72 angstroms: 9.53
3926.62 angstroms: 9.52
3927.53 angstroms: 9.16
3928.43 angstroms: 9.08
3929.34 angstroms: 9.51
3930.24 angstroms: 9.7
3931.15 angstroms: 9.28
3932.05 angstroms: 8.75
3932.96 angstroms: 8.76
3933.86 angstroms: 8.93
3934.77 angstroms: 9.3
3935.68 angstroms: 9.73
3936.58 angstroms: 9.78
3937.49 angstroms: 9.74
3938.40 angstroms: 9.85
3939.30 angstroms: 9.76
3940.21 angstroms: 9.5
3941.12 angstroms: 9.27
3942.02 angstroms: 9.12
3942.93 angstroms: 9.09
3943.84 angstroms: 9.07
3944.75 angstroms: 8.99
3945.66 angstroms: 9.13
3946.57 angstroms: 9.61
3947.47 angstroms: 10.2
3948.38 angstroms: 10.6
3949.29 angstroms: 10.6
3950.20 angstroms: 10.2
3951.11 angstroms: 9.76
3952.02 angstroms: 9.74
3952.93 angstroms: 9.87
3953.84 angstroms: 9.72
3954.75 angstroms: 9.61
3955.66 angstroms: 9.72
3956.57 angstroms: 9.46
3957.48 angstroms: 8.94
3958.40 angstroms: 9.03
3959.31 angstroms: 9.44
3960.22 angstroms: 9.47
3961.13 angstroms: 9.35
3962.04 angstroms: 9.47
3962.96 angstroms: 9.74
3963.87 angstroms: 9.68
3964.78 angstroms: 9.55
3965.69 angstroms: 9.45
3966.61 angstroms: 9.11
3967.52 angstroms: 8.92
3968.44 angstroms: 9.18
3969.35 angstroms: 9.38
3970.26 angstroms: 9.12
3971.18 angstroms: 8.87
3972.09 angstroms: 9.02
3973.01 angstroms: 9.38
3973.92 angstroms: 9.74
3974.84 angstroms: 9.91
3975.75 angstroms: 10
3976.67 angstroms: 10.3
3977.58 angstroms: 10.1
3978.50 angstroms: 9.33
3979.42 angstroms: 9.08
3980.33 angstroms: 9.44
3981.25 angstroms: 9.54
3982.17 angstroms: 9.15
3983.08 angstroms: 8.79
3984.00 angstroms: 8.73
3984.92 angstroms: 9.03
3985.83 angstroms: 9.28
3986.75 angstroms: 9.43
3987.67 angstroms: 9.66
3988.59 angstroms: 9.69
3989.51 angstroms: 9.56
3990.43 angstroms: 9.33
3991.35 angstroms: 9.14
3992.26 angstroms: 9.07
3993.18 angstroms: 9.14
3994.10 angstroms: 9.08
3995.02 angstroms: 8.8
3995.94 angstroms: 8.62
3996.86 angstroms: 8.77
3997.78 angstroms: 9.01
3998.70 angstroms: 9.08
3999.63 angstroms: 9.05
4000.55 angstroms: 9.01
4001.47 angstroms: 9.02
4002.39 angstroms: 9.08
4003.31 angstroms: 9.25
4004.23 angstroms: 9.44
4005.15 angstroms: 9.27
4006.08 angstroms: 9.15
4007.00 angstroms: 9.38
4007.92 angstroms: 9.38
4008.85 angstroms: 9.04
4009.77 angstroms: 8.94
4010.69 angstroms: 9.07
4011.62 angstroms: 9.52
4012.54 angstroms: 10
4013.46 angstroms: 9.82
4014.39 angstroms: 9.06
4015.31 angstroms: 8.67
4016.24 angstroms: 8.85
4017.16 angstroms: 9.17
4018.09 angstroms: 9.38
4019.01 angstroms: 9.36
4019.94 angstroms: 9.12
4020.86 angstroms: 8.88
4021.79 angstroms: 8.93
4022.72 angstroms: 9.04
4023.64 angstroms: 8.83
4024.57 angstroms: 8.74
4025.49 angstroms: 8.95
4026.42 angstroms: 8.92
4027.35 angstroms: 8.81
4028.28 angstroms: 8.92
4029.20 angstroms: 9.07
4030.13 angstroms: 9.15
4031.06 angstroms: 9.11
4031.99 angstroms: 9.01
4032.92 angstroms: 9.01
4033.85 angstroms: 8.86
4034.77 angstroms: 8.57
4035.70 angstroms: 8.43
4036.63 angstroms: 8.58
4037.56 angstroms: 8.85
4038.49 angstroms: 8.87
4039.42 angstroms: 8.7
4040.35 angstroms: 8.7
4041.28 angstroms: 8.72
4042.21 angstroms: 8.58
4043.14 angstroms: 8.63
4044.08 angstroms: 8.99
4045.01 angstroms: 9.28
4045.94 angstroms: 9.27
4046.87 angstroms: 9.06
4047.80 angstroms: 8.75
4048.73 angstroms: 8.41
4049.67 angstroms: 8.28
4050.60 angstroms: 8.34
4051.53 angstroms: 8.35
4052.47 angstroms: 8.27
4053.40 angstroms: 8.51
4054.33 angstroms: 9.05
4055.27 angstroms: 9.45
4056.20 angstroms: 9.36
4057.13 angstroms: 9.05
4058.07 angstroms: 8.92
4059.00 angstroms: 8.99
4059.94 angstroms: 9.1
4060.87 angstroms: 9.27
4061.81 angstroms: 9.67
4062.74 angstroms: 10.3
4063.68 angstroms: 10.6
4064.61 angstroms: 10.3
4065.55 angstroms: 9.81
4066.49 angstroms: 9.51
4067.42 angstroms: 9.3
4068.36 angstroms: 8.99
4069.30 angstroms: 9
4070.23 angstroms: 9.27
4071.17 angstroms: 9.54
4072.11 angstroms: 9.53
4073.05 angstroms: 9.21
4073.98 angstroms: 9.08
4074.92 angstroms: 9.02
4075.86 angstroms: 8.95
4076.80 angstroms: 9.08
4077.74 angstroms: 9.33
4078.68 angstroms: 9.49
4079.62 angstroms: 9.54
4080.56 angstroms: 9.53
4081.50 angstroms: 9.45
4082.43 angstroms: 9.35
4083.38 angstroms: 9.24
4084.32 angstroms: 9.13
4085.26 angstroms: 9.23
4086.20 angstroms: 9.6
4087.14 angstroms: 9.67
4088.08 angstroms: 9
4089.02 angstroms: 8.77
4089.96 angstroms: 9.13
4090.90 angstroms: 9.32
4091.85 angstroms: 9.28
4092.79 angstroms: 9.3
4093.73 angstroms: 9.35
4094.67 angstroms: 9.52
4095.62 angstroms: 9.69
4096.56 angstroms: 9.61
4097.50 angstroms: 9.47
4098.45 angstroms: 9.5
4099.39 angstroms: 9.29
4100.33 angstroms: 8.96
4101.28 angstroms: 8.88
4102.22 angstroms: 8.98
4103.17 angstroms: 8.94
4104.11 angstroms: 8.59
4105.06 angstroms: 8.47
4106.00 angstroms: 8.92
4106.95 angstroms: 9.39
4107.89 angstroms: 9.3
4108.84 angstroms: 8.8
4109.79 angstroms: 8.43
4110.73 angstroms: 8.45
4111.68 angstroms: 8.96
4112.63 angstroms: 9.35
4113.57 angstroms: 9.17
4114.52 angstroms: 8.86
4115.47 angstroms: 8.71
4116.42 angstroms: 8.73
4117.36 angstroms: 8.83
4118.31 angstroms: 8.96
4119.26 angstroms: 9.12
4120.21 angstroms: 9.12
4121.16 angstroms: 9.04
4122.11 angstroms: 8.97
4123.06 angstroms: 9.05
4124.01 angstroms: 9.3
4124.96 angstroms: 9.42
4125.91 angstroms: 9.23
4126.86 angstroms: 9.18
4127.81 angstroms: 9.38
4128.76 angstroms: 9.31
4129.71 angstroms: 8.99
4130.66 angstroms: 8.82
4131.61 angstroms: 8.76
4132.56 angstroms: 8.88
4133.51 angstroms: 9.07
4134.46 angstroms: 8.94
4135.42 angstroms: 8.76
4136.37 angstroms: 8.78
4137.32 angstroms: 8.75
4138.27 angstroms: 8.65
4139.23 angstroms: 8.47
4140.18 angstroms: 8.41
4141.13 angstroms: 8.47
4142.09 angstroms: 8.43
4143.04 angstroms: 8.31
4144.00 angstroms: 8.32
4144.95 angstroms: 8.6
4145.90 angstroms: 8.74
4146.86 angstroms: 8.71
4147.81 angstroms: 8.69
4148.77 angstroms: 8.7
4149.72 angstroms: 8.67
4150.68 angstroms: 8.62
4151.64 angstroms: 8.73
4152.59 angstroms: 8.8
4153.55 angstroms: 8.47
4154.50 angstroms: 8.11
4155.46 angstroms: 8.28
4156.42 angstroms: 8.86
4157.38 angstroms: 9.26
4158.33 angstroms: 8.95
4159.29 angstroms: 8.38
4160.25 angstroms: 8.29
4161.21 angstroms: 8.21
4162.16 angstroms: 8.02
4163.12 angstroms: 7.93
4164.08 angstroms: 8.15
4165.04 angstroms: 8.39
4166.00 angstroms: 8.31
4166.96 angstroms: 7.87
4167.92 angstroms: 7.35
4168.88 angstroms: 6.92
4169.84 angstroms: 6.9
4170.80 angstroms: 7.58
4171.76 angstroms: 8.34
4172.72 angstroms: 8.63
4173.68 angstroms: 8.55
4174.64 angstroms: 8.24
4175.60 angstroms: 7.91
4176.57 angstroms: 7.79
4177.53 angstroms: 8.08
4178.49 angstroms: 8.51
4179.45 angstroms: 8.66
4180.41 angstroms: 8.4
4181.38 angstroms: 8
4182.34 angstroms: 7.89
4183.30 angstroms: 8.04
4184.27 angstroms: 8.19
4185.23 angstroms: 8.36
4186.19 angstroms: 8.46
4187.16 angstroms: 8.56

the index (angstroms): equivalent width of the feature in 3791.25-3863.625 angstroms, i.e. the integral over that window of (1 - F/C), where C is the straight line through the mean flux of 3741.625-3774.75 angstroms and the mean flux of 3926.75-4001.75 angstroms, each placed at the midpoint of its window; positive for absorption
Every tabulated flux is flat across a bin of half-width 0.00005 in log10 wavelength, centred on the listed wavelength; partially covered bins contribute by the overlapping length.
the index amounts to 9.15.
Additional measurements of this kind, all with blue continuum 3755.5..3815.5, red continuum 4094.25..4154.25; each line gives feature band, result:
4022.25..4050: 2.8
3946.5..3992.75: 4.6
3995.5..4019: 2.3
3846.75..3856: 1.5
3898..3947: 6.4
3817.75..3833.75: 1.3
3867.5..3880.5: 1.8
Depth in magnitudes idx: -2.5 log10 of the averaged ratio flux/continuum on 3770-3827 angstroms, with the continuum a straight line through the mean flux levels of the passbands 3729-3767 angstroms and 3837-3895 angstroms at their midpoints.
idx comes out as 0.10 mag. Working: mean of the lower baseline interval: 15.3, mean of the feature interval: 11.9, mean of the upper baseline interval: 10.1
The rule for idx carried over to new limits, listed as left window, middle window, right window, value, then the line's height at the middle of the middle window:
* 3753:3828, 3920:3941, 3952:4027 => 0.08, 10.2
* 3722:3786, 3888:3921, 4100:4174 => 0.23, 12.2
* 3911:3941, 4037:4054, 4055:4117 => 0.08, 9.33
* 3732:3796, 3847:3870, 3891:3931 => 0.12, 11.3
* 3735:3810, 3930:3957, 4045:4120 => 0.16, 11.1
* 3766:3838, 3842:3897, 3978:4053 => 0.09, 10.9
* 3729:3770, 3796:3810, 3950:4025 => 0.20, 13.8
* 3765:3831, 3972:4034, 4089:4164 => 0.09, 10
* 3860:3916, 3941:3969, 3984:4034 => 0.00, 9.49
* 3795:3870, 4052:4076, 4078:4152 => 0.00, 9.33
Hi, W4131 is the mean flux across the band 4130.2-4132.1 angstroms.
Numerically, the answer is 8.8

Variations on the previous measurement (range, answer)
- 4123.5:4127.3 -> 9.28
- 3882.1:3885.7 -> 9.21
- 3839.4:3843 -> 10.9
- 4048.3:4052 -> 8.33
